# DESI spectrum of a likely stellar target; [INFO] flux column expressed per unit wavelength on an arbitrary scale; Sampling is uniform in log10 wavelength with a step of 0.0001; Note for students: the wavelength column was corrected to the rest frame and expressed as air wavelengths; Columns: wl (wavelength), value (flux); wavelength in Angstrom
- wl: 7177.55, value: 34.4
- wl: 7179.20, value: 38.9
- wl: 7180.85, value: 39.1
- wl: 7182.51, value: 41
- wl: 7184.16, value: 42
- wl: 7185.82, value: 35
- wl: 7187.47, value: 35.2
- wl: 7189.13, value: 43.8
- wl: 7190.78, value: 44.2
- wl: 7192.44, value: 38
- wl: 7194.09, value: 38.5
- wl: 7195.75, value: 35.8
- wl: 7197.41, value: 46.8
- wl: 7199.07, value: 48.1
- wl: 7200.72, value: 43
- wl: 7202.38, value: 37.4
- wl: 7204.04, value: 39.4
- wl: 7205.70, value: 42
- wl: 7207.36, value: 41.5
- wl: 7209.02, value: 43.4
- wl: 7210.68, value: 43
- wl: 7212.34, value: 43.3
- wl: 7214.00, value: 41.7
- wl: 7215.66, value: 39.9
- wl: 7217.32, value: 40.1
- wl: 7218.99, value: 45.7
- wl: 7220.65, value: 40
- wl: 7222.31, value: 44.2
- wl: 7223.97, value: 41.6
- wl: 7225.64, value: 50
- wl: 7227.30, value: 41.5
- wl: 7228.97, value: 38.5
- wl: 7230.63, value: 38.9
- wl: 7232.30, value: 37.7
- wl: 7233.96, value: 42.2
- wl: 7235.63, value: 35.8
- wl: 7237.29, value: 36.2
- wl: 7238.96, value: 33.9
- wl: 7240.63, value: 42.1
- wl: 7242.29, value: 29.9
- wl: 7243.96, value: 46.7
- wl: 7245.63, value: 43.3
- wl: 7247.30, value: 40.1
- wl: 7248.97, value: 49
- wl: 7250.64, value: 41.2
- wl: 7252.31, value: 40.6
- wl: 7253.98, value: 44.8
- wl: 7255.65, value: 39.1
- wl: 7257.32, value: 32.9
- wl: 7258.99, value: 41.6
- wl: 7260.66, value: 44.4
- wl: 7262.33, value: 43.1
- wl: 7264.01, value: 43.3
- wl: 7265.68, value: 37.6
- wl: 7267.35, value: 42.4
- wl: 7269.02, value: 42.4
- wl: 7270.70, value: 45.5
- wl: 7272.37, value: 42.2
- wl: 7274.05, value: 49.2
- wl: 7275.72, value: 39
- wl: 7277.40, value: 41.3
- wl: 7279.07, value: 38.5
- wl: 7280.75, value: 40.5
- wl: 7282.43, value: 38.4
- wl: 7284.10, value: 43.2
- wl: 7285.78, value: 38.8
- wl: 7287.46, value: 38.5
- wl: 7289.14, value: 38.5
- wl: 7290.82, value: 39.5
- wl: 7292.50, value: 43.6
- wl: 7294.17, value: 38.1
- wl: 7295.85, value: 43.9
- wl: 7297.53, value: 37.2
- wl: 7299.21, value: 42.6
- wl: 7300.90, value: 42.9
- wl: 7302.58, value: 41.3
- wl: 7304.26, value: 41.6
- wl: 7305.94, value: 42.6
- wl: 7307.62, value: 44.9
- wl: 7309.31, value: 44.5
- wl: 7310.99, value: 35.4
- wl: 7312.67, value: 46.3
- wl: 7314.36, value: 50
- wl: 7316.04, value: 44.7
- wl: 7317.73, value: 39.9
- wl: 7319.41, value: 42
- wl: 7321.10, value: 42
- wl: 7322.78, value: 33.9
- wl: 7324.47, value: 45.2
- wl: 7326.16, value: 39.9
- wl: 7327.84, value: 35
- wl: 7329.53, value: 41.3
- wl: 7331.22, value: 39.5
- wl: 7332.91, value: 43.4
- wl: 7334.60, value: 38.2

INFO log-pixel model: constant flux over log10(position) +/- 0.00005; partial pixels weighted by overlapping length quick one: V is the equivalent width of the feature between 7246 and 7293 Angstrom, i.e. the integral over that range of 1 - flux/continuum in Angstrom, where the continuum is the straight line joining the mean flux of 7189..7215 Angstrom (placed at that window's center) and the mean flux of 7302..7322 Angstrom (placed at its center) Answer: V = 1.21 Angstrom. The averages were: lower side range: 41.8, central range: 41.4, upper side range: 42.9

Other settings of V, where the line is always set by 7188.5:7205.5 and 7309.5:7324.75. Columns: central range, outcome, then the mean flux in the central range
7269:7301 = 0.7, 41.1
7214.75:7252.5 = 0.8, 40.8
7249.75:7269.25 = 0.3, 41.1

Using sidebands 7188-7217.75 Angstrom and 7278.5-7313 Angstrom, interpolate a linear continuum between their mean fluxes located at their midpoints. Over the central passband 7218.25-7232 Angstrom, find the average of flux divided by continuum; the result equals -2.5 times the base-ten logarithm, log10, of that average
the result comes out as -0.023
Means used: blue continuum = 41.6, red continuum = 40.9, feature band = 42.3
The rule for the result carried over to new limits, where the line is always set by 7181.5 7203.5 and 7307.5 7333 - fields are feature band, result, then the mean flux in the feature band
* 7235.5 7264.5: 0.01 mag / 40.5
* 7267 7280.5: -0.03 mag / 42.5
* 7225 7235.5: 0.00 mag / 40.9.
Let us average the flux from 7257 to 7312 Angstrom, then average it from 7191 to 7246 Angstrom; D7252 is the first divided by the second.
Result 1.0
